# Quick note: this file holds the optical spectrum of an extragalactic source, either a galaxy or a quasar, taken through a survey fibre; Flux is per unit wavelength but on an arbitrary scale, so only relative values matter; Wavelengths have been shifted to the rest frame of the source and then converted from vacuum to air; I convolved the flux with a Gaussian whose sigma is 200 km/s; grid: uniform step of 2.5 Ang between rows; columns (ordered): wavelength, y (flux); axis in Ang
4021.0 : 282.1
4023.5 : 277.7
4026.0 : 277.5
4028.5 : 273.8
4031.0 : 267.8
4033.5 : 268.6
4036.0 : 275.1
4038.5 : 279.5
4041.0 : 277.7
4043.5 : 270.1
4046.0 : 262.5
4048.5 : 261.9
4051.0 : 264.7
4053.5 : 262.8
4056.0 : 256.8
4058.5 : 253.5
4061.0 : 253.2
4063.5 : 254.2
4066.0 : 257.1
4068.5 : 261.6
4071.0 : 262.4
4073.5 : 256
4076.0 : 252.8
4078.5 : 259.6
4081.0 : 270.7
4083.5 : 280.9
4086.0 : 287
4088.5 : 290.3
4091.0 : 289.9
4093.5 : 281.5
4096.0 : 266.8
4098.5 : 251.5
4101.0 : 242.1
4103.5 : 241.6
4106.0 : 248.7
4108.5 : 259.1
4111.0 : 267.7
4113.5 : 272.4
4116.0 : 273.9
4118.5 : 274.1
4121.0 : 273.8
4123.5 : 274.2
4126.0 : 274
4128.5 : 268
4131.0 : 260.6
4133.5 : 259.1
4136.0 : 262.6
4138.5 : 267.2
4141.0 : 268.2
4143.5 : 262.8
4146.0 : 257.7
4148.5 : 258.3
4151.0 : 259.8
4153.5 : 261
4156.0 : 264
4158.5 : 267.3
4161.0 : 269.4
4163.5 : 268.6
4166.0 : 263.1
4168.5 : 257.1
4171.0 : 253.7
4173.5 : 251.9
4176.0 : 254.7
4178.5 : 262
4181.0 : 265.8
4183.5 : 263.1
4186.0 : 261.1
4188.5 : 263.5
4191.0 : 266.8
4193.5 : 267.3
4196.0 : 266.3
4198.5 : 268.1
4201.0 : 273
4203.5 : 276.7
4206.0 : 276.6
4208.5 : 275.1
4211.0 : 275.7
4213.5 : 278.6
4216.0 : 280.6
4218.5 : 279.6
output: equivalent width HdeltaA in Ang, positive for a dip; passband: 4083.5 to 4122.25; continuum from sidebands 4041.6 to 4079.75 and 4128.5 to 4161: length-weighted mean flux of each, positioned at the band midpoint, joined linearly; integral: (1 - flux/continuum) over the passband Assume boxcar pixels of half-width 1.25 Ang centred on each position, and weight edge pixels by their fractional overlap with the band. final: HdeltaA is -1.1 Ang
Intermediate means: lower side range 260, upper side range 263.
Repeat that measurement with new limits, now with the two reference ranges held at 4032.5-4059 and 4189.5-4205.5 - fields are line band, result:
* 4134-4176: 1.14 Ang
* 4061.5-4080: 0.68 Ang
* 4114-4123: -0.18 Ang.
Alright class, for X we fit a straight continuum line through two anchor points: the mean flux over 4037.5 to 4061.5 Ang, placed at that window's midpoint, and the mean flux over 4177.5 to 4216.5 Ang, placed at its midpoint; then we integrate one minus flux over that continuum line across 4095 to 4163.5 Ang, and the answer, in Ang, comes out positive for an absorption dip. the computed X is 1.1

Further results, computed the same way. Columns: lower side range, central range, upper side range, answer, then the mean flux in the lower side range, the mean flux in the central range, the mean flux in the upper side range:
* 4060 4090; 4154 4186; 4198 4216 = 1.30 Ang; 266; 262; 276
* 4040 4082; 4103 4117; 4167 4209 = 0.05 Ang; 261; 261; 265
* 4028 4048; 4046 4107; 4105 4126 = 1.61 Ang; 271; 263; 269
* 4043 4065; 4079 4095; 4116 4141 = -1.12 Ang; 260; 282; 268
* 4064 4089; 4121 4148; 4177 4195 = -0.03 Ang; 267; 266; 264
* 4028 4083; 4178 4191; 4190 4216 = 0.39 Ang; 264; 264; 273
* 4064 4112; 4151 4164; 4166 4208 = -0.04 Ang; 264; 265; 264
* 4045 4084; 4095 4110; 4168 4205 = 0.55 Ang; 260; 252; 264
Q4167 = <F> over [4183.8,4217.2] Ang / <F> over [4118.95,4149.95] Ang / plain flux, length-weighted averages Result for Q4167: 1.02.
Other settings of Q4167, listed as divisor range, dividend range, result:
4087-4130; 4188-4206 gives 1.01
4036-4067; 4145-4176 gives 0.99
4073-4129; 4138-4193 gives 0.98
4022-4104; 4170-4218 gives 1.00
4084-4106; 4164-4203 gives 0.98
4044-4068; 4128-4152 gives 1.01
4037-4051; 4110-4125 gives 1.01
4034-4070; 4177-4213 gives 1.02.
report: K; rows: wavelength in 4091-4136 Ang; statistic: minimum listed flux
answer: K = 241.6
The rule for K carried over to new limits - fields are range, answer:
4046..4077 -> 252.8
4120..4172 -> 253.7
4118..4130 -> 268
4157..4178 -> 251.9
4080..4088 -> 270.7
